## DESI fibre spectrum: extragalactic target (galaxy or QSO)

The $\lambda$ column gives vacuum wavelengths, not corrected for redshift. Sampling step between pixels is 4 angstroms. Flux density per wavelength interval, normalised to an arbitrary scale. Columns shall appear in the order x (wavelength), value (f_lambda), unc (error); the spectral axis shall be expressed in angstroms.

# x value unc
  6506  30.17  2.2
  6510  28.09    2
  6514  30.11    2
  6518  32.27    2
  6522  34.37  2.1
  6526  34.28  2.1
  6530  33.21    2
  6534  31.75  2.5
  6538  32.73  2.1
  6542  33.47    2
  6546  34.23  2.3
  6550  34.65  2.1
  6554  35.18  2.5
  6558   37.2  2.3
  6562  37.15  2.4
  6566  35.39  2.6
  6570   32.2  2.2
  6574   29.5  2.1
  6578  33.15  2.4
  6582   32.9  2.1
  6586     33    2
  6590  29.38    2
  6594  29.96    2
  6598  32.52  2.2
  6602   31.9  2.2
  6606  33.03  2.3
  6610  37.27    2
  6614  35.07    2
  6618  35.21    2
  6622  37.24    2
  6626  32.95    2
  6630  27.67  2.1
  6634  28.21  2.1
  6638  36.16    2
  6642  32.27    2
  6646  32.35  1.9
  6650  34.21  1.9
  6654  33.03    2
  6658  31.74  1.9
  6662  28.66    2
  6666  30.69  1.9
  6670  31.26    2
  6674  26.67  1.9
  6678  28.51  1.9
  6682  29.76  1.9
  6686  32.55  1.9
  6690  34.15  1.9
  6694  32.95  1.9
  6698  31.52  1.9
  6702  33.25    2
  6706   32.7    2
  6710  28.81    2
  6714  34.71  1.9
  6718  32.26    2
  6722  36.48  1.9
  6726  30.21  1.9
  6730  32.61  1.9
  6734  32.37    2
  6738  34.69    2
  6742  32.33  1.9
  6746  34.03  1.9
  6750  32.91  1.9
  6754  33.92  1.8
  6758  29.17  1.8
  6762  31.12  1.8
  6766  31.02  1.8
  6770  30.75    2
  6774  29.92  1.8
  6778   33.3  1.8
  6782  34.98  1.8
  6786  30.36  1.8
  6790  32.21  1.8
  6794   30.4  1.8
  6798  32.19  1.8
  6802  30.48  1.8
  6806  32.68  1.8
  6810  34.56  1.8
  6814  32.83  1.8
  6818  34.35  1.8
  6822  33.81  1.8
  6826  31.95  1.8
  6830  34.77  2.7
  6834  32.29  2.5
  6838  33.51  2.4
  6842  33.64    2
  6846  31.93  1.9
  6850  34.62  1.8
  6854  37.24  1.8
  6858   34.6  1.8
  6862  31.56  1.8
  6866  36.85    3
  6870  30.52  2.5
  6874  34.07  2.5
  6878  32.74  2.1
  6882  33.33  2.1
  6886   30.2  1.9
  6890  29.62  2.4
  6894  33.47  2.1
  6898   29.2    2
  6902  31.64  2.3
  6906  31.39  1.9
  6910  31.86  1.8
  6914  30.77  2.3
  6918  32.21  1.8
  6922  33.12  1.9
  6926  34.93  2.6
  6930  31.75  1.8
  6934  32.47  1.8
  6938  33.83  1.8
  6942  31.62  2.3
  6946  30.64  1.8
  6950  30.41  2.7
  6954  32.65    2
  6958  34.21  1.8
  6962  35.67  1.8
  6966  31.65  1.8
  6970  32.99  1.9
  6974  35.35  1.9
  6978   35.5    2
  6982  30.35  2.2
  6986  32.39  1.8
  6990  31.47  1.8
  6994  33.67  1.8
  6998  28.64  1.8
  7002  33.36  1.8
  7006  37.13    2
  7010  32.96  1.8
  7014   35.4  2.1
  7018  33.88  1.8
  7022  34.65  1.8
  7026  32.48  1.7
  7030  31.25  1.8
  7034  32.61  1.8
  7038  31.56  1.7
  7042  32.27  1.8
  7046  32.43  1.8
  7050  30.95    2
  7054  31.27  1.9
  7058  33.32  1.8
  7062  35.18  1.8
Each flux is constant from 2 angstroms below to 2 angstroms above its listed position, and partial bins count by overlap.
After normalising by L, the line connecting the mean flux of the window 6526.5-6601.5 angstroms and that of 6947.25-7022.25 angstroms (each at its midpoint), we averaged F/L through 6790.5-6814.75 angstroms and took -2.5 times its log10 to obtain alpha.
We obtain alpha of 0.035 mag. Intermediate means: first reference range 33.2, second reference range 33.2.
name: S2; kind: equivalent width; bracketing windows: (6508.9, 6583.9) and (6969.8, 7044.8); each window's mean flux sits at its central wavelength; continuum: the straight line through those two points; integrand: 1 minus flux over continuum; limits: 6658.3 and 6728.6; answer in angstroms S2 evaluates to 3.7 angstroms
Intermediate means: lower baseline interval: 33.3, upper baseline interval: 33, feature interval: 31.5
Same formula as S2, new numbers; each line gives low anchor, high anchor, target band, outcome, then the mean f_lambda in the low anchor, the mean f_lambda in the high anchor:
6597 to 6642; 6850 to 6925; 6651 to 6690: 3.0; 33.4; 32.6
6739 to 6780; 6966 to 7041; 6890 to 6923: 1.1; 31.9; 33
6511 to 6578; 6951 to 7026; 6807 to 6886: -0.3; 33.5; 33.4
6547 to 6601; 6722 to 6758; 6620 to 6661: 0.8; 33.2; 32.9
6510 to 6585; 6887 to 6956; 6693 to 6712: 0.6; 33.4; 31.8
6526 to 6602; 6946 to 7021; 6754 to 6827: 2.5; 33.2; 33.2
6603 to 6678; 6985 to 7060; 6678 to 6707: 0.2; 32.3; 32.7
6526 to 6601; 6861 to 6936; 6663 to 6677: 1.5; 33.2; 32.2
